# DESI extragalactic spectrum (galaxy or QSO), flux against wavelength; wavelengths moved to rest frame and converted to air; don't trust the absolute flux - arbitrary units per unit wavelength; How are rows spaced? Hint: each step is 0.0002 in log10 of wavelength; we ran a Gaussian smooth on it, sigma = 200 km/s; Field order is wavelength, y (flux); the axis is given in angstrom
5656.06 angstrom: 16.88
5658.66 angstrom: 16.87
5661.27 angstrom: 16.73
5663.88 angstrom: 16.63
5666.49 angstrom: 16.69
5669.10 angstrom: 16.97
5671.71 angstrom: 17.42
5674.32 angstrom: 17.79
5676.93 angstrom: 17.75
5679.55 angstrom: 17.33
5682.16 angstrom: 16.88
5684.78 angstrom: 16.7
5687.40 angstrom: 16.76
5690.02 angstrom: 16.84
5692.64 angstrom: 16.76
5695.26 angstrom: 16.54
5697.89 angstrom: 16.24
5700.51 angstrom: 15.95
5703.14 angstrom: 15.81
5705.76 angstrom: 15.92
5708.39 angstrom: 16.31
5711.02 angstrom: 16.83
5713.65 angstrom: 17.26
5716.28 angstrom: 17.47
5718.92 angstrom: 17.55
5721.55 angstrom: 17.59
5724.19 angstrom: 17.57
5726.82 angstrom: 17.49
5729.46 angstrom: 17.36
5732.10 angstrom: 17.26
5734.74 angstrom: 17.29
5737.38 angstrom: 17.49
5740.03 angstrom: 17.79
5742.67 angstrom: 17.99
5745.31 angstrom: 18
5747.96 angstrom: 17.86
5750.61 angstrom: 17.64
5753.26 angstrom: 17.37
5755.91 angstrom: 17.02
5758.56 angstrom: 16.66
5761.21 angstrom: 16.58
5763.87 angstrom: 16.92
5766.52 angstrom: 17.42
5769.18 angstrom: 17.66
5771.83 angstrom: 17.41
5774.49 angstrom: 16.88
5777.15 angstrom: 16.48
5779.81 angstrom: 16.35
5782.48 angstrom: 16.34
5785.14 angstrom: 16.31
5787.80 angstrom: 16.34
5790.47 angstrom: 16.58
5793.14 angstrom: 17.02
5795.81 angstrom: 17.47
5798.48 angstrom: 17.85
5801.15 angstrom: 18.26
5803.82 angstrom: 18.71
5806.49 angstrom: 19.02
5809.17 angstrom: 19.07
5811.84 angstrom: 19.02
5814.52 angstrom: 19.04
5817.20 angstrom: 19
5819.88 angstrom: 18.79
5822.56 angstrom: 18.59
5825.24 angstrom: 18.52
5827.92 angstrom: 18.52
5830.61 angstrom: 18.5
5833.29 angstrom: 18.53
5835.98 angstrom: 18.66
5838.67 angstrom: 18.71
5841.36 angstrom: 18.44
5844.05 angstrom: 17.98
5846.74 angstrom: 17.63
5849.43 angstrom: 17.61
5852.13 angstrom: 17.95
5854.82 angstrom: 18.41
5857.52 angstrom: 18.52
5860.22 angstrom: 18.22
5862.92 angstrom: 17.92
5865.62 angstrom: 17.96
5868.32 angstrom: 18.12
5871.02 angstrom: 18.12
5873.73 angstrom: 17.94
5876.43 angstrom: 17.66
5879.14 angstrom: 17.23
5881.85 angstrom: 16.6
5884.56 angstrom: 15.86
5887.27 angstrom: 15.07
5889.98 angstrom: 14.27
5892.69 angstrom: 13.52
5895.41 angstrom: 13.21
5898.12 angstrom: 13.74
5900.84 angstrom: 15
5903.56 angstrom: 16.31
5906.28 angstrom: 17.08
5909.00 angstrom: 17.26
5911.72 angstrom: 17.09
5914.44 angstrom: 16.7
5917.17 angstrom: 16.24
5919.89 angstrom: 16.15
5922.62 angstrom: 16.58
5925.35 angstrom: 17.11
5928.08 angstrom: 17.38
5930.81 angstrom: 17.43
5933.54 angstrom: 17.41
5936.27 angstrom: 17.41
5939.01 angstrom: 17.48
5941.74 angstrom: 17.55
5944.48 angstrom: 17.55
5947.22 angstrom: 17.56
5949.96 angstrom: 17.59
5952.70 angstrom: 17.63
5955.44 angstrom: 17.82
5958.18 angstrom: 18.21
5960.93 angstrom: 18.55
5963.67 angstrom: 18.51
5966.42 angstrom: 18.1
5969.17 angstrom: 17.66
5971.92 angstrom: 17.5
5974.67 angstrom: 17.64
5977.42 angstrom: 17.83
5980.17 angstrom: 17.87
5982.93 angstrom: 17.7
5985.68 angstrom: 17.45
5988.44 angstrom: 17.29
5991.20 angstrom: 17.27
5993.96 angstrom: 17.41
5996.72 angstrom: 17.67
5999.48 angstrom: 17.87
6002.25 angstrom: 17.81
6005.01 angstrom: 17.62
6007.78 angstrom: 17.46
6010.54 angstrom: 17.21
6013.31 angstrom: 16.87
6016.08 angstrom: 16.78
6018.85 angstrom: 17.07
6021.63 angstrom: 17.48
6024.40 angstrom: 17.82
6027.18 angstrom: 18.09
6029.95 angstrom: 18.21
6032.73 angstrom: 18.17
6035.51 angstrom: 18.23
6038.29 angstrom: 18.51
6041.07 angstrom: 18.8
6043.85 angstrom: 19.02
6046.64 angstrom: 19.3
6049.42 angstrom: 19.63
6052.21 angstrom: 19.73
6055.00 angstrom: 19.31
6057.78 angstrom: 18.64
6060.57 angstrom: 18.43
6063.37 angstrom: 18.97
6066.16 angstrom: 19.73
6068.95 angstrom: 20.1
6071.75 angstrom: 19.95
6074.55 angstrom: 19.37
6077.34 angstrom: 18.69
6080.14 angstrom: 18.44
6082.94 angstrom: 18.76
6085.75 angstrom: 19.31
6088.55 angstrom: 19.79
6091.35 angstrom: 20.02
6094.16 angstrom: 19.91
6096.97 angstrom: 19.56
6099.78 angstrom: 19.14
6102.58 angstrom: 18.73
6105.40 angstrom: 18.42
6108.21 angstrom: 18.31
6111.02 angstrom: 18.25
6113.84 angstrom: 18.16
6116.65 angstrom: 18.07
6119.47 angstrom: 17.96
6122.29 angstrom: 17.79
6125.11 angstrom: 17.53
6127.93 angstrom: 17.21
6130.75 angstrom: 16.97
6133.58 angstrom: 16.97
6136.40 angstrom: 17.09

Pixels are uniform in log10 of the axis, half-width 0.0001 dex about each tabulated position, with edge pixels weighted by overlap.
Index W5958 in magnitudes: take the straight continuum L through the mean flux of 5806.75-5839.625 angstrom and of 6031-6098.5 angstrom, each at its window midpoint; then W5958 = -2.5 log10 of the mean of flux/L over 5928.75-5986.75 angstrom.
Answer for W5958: 0.07 mag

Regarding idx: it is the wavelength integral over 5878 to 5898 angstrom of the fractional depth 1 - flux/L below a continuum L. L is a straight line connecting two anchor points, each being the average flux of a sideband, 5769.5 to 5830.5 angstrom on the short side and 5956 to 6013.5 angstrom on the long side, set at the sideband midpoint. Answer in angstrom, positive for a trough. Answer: 3.11 angstrom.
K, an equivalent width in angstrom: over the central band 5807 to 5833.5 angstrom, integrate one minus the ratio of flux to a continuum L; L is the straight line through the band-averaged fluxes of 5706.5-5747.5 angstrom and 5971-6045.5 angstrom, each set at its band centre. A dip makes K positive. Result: -1.9 angstrom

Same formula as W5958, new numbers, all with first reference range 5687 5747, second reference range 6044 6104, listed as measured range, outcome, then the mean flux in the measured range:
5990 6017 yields 0.087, 17.4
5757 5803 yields 0.029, 17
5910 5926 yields 0.105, 16.6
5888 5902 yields 0.285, 14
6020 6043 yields 0.050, 18.2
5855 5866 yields -0.014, 18.2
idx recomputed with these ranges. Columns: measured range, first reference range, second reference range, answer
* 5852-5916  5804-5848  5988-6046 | 6.1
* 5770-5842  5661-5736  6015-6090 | -1.8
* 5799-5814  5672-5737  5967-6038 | -1.4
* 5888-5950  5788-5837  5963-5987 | 5.5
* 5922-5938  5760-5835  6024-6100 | 1.0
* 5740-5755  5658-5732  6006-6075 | -0.5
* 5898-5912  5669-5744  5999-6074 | 1.3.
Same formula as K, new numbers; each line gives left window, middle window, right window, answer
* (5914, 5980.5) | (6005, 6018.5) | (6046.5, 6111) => 0.9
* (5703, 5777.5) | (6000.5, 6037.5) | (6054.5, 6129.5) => 1.8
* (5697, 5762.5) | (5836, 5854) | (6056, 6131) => -0.5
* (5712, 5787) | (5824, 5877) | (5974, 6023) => -2.7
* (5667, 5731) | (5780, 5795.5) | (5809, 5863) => 1.2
